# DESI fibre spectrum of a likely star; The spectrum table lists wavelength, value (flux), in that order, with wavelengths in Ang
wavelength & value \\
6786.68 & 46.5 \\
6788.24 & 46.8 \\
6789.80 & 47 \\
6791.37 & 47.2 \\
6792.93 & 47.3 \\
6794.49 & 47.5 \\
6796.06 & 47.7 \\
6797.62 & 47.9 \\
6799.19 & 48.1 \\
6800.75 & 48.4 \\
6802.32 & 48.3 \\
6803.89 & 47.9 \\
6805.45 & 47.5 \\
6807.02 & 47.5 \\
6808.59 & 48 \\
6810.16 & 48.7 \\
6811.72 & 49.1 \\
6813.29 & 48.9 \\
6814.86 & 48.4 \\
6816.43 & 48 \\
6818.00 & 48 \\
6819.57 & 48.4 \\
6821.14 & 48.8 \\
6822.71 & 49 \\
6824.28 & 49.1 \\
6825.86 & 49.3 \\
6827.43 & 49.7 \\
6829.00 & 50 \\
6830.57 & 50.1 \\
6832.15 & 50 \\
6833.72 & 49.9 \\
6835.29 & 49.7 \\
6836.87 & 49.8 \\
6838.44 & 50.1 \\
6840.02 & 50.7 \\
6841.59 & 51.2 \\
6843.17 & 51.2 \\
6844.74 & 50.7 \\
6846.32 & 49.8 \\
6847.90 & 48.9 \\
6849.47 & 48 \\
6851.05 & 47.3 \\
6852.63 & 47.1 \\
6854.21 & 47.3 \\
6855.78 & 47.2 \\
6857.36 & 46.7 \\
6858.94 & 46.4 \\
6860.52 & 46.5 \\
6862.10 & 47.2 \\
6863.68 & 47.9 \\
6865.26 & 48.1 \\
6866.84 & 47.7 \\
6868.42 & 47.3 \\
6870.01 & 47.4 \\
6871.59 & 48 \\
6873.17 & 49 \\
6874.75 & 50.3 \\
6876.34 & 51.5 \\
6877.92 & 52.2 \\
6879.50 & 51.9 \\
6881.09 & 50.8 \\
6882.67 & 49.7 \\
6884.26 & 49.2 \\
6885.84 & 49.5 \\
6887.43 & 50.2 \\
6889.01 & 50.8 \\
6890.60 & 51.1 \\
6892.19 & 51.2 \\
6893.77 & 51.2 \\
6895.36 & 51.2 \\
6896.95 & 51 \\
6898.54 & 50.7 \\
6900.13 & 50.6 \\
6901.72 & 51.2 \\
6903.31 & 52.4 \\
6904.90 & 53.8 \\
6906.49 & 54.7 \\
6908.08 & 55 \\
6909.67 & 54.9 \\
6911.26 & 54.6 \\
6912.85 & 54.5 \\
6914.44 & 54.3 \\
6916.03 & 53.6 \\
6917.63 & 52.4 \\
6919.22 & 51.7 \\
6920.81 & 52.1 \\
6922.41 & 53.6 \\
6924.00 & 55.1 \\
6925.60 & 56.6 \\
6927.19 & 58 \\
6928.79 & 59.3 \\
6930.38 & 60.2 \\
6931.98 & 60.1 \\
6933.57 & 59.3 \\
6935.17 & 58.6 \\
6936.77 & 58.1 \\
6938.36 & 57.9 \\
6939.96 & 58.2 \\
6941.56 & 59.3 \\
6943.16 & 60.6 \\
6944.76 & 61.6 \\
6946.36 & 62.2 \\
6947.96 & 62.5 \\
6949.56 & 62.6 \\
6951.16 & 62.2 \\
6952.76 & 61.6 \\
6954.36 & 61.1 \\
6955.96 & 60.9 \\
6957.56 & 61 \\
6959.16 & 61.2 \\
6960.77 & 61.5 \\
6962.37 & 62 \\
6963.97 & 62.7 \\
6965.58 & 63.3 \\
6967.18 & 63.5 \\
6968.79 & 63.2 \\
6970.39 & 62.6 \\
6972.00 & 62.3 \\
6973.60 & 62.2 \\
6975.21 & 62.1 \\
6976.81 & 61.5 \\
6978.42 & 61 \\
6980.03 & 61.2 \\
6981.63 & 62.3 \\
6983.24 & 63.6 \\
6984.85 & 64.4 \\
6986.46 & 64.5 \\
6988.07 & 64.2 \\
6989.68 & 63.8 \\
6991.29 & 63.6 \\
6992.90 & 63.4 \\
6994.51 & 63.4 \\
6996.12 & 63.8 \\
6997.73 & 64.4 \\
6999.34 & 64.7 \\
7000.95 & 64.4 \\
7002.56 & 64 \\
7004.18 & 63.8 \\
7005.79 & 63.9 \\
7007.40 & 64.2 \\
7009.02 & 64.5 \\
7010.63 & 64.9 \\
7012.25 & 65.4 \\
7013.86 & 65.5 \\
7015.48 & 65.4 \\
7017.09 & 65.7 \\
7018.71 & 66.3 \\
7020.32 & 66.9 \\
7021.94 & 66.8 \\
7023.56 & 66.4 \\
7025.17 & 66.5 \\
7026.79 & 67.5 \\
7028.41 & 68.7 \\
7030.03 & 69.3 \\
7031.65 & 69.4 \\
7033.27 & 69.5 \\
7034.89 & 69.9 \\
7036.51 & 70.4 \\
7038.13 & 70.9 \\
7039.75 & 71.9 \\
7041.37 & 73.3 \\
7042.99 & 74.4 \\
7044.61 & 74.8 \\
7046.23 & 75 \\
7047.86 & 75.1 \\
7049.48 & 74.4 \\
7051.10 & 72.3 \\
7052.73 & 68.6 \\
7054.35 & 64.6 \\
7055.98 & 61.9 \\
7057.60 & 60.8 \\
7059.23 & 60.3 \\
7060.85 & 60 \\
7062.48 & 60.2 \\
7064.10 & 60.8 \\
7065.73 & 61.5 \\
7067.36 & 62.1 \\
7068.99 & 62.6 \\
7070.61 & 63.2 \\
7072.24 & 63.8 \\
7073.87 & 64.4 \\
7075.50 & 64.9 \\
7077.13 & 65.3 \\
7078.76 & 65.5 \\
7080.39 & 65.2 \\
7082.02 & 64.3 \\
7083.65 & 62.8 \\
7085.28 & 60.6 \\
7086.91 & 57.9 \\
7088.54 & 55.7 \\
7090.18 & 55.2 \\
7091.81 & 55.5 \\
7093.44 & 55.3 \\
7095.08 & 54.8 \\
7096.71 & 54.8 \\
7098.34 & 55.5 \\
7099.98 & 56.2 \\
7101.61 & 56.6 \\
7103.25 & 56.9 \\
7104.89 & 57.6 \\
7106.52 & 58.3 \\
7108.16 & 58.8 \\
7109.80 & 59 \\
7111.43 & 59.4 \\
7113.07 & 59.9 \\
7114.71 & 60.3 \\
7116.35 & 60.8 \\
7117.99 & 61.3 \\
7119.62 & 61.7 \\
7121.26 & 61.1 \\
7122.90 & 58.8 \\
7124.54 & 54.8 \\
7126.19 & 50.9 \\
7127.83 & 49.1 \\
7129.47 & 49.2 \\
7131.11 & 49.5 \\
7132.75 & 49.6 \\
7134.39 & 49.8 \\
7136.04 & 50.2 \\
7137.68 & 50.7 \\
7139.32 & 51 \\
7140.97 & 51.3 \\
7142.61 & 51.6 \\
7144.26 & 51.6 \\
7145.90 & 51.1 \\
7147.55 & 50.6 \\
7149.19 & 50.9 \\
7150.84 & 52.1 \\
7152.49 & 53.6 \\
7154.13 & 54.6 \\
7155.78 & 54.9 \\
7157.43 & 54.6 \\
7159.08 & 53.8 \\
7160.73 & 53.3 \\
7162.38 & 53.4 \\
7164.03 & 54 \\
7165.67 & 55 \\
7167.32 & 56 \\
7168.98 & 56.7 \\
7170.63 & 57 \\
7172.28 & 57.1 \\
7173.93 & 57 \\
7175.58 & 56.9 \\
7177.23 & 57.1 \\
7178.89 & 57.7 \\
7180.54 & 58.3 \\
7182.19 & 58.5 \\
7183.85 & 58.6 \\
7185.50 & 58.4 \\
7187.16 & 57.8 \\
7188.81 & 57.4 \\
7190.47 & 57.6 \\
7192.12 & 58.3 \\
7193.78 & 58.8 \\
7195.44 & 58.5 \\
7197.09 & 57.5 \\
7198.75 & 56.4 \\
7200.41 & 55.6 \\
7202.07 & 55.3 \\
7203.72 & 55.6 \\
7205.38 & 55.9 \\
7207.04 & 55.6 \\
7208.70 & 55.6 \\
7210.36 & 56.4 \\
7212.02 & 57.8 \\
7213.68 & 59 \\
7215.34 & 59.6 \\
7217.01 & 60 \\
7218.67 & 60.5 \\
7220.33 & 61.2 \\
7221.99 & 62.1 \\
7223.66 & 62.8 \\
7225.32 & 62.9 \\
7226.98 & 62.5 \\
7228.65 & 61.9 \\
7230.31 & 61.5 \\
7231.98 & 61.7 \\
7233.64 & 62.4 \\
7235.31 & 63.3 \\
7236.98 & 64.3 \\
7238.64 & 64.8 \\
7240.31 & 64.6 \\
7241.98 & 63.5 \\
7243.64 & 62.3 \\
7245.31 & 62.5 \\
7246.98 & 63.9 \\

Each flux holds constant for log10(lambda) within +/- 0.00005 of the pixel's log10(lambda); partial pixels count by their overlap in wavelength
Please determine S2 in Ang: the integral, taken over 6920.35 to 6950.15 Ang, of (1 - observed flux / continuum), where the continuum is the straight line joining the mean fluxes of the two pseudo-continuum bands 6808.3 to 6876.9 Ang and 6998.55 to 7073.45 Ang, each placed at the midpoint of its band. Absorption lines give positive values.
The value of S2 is -0.7 Ang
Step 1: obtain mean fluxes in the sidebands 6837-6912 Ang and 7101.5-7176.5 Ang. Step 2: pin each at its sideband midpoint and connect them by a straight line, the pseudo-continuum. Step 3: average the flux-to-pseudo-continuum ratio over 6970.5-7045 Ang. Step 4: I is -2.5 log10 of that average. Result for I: -0.25 mag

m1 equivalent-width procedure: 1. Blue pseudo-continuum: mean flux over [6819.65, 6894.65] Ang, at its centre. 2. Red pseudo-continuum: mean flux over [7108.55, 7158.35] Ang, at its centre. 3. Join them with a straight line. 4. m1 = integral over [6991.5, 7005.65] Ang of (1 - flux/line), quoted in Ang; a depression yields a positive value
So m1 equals -3.3 Ang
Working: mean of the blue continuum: 49.3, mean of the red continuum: 54.2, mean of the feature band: 64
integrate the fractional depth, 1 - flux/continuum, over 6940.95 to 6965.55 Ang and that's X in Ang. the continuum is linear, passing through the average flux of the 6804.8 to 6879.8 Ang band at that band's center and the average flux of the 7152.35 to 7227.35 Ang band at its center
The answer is -4.79 Ang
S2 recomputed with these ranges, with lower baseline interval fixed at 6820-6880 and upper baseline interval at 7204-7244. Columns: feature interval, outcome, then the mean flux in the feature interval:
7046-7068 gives -3.87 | 65.3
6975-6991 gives -2.91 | 62.9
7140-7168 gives 2.66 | 53.1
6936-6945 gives -1.26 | 59.1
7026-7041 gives -4.11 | 69.8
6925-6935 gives -1.44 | 59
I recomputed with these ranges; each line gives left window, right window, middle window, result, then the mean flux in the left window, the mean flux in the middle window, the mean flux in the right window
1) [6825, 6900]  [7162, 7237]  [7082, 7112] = -0.034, 49.4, 57.5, 58.4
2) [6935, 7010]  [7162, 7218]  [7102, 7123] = -0.009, 62.4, 59.5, 57.1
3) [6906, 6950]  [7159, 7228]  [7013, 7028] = -0.159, 57.2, 66.4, 57.7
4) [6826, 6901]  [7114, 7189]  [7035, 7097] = -0.210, 49.4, 64.5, 54.8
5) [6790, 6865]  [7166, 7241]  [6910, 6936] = -0.095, 48.5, 55.9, 59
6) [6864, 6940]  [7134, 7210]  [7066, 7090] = -0.152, 52.9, 62.5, 55.1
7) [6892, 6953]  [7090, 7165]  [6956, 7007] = -0.134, 56.1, 63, 54.6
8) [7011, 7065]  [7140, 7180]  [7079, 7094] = 0.053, 67.8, 59.5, 54.3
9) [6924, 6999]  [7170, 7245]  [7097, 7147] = 0.095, 61.6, 55.1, 59.3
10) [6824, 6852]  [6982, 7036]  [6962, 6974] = -0.018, 49.7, 62.8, 65.5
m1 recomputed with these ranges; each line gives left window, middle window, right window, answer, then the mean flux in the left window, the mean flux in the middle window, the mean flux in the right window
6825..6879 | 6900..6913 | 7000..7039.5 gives 0.3 Ang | 49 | 53.6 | 66.7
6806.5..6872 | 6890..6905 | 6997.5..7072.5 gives 0.7 Ang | 48.6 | 51.3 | 66.7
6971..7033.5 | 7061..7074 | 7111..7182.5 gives -0.4 Ang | 64.7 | 62.1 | 54.6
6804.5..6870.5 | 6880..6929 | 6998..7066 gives 2.1 Ang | 48.6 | 52.7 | 67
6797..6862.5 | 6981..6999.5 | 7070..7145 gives -3.5 Ang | 48.7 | 63.8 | 57.2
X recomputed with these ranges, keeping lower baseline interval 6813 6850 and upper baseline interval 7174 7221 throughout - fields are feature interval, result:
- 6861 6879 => 0.6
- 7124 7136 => 1.3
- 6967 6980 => -2.3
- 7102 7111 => -0.4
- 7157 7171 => 0.5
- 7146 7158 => 0.8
